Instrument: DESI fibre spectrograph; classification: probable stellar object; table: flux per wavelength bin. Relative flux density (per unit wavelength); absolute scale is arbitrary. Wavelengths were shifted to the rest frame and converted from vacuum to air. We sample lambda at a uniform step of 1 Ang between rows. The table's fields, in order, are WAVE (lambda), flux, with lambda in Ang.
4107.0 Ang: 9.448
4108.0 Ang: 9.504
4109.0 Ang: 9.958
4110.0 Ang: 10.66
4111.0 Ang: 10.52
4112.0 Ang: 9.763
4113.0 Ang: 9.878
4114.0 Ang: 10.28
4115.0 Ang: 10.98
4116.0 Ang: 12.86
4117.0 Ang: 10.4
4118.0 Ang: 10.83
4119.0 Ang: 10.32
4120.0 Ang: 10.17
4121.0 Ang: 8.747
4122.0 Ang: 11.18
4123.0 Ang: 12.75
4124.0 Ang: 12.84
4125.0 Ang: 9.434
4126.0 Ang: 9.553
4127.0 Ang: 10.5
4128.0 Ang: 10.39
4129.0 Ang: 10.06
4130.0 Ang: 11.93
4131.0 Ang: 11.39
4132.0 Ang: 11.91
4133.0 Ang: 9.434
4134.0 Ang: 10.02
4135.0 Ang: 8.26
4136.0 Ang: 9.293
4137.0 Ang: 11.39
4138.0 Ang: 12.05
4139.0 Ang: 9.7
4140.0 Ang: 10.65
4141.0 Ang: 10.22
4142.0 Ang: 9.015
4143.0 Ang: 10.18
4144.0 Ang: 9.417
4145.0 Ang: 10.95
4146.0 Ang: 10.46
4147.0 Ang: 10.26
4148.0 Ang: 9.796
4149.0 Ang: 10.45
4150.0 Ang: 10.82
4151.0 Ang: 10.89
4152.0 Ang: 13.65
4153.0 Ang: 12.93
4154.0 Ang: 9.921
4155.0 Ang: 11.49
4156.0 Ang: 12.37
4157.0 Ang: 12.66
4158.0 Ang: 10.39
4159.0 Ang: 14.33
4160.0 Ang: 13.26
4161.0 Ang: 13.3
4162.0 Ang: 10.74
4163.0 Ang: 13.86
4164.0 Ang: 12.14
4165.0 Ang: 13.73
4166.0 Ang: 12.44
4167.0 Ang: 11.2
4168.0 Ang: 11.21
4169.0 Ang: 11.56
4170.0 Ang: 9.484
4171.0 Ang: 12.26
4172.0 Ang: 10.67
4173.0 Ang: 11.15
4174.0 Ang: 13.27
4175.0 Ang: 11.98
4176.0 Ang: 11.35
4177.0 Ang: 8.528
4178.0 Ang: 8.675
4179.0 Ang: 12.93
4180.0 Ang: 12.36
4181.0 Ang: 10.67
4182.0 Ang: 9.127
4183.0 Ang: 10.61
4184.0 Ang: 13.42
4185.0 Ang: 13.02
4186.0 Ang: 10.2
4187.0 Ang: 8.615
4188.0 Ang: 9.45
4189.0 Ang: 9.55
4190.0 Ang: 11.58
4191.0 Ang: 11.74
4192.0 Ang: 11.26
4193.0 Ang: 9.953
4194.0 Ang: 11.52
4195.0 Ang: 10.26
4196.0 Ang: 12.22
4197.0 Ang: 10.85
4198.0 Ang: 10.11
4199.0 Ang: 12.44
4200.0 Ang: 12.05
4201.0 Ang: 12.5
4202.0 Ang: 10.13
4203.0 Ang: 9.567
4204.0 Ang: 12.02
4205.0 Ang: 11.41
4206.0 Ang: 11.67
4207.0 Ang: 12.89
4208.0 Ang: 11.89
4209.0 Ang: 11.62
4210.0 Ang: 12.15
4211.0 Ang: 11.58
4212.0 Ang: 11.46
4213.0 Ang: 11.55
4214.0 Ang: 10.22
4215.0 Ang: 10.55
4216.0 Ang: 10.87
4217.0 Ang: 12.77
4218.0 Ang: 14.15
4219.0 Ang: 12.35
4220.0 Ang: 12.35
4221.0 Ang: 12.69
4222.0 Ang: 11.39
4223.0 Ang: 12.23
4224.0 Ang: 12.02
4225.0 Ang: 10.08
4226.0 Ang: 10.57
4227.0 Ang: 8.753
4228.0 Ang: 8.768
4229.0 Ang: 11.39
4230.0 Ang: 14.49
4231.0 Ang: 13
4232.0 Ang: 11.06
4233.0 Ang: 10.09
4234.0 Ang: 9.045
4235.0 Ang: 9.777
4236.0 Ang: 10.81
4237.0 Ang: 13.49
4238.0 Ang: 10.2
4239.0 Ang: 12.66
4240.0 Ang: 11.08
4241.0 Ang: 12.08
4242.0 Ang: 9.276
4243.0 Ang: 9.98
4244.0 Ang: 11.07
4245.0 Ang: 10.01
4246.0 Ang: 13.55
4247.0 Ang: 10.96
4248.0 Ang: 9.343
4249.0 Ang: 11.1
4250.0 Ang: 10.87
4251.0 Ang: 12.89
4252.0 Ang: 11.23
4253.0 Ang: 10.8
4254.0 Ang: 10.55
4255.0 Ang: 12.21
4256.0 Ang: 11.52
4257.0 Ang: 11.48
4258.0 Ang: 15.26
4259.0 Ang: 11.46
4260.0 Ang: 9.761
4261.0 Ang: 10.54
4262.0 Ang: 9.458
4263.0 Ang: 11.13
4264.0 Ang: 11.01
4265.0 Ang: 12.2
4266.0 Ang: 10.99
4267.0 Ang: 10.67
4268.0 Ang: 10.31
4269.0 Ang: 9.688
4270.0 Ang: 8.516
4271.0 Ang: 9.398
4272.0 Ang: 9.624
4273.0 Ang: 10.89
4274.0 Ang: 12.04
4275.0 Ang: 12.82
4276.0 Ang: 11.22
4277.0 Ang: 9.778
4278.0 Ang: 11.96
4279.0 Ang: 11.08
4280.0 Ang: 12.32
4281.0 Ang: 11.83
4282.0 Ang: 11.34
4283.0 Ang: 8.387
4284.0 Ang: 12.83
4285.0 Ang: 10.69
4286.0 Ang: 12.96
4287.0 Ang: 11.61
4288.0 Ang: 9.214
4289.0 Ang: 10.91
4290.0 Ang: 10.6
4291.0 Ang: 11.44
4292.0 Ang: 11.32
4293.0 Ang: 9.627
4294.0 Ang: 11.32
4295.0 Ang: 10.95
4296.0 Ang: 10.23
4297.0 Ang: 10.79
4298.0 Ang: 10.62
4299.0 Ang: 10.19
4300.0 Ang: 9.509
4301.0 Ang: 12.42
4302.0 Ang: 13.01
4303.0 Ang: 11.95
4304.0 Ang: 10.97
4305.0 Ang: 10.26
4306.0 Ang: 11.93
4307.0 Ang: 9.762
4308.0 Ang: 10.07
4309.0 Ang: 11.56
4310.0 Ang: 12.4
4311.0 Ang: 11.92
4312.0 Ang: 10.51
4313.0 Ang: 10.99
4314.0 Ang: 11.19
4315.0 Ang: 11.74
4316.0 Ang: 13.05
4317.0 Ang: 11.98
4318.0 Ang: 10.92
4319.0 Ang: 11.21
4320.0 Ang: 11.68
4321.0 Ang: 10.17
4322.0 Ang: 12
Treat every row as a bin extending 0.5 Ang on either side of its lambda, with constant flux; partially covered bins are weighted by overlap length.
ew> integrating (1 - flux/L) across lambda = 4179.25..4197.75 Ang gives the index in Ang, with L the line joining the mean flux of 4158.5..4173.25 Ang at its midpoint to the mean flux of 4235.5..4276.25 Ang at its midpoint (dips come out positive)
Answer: 1.43 Ang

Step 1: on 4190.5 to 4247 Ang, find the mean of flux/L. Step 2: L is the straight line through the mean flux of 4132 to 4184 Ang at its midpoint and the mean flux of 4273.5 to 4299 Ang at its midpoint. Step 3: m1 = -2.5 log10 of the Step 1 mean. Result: -0.02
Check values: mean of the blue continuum 11.2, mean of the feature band 11.3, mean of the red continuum 11.1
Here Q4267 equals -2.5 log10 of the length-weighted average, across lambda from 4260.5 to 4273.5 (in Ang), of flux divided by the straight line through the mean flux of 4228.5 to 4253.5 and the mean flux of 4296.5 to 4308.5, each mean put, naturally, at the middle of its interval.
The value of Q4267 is 0.08 mag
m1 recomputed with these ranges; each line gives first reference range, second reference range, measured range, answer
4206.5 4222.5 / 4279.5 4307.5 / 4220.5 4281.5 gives 0.04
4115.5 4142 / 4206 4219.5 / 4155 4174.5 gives -0.09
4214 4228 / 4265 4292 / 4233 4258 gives 0.01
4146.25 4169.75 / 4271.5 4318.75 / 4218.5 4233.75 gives 0.01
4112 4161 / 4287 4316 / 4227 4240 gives -0.02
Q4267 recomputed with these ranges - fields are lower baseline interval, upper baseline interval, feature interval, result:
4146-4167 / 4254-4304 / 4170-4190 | 0.08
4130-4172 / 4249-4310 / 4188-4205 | 0.01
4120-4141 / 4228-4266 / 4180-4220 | -0.03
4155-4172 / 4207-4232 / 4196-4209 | 0.03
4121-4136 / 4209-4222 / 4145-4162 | -0.07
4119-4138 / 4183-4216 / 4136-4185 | -0.05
